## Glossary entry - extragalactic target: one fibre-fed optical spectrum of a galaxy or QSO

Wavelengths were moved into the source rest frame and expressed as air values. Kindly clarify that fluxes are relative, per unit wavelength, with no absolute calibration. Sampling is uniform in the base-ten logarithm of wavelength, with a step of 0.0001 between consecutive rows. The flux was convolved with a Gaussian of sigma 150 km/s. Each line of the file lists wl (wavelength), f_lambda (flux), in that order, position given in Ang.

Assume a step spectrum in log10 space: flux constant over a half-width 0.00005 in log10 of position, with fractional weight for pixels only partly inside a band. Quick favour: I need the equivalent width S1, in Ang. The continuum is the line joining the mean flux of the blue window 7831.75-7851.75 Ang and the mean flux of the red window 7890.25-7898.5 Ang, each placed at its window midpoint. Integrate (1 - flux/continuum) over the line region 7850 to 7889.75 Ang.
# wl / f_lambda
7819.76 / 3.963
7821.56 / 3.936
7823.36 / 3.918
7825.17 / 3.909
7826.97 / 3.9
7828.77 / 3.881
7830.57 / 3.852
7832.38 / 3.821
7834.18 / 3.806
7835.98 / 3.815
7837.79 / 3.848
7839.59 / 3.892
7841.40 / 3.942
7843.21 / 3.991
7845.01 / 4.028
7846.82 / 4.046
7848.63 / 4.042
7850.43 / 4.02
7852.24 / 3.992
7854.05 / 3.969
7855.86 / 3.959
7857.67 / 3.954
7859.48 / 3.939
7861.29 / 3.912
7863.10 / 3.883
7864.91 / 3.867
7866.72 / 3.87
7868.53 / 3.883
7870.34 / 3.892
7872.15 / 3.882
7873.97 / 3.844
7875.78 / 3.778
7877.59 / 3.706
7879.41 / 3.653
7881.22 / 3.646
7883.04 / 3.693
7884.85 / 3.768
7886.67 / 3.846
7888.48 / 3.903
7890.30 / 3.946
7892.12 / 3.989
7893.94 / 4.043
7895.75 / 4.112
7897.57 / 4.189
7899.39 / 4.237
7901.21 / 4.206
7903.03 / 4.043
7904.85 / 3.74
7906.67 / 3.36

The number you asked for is 1.5 Ang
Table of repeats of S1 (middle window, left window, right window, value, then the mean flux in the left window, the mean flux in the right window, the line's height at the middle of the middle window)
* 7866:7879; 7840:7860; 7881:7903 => 0.50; 3.99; 3.98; 3.98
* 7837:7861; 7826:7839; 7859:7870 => -0.61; 3.85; 3.89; 3.87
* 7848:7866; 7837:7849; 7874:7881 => -0.39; 3.97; 3.73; 3.87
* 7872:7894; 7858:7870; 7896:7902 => 1.34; 3.9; 4.2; 4.06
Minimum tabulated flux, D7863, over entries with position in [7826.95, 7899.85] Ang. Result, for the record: 3.646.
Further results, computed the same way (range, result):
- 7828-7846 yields 3.806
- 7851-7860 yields 3.939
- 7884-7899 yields 3.768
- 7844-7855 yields 3.969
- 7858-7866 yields 3.867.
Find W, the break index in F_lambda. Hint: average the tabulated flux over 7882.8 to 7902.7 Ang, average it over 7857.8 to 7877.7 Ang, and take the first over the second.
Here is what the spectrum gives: 1.0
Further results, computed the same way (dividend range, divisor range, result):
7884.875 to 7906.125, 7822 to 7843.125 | 1.03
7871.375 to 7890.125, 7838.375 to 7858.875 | 0.95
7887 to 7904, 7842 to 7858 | 1.02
